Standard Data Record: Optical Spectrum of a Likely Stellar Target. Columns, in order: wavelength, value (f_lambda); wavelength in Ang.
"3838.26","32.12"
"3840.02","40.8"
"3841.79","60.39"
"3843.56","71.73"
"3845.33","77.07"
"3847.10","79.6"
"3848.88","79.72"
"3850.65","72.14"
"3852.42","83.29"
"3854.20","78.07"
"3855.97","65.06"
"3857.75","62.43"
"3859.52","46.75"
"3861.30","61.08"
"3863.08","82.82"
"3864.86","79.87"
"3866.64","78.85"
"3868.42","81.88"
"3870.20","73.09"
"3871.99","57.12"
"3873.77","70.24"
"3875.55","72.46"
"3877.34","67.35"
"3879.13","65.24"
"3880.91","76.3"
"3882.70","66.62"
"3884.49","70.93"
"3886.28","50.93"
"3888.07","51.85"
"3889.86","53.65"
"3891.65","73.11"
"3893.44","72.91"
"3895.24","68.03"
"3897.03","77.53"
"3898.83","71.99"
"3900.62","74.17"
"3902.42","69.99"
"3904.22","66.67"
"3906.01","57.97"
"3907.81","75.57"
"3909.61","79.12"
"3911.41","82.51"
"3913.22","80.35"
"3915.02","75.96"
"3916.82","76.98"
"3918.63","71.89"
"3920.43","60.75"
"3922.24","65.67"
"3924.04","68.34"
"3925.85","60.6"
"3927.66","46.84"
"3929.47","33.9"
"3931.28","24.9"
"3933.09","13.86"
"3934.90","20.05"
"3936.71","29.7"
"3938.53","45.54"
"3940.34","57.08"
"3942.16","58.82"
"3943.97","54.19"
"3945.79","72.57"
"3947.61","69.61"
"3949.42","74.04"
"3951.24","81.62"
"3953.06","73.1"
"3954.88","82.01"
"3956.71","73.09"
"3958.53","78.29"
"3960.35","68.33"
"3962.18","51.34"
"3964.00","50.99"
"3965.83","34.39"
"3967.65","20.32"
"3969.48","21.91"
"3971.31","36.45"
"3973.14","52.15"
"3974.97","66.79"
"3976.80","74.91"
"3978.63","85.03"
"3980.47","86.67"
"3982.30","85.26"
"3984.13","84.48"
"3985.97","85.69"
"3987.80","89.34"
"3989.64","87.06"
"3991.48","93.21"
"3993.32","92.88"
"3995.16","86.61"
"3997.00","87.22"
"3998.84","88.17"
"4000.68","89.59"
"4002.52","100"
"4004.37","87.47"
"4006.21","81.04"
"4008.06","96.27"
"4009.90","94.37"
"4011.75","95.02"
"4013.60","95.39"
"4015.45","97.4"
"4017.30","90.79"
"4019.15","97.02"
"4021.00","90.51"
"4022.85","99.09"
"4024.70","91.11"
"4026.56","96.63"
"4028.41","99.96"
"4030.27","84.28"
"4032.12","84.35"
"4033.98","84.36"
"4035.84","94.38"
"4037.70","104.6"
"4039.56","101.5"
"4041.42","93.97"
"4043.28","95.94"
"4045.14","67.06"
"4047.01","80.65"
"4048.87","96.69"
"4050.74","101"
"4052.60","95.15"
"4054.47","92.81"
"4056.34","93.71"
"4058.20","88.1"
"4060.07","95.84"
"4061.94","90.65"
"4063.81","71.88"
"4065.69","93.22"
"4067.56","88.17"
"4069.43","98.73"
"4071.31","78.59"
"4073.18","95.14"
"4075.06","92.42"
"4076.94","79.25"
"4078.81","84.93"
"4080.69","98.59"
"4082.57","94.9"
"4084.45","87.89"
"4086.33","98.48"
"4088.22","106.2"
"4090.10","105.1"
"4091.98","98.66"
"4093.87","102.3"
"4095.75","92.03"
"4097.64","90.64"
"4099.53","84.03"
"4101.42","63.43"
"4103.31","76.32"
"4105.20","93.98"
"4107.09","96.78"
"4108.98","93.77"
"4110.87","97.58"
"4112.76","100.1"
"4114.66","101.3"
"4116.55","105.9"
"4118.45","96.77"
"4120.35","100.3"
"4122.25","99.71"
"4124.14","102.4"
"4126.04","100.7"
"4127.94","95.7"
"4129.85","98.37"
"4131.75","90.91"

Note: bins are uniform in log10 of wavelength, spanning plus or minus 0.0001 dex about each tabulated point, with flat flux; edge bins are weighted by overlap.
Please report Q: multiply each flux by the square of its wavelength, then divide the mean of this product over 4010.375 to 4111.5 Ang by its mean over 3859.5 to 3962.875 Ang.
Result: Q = 1.5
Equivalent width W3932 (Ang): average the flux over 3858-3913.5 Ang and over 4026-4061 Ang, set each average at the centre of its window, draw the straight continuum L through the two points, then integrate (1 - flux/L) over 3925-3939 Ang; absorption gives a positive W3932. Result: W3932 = 7.73 Ang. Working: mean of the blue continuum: 69.4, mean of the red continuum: 92.1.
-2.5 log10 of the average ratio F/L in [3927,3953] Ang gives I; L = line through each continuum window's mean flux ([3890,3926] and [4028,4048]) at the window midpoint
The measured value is 0.47 mag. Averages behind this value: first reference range 71.4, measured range 49.6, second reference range 89.8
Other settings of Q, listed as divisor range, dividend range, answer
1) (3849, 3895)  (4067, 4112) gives 1.49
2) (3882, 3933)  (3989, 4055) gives 1.51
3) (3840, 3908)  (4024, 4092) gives 1.46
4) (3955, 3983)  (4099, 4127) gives 1.70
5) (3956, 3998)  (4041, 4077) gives 1.35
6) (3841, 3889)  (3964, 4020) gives 1.21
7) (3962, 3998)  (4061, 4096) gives 1.40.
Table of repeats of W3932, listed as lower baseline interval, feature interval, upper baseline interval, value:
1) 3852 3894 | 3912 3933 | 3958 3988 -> 2.0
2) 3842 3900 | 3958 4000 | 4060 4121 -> 5.8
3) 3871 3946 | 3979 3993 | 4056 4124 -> -2.4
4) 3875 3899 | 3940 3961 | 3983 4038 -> 2.4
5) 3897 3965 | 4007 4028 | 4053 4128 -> -4.2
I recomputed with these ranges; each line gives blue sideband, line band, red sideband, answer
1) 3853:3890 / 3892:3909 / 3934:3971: -0.12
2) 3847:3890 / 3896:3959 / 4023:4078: 0.21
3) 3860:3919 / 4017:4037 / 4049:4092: -0.06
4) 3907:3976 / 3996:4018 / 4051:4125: -0.24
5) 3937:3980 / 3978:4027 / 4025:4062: -0.19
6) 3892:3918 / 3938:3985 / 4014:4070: 0.27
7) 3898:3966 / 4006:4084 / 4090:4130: -0.11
